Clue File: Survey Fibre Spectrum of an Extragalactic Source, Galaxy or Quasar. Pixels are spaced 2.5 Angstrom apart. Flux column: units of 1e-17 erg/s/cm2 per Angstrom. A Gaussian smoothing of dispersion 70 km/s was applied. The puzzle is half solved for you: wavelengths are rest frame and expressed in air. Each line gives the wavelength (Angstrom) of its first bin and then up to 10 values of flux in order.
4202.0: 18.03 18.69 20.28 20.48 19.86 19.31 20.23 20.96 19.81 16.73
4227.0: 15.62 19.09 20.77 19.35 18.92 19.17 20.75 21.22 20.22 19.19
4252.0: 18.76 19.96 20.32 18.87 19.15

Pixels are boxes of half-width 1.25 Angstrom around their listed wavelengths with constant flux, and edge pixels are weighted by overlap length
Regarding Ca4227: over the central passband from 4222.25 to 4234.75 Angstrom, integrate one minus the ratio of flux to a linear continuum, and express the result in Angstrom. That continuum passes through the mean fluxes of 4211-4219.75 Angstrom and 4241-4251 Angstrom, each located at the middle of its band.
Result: 1.1 Angstrom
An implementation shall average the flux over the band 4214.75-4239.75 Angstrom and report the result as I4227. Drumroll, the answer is 19.1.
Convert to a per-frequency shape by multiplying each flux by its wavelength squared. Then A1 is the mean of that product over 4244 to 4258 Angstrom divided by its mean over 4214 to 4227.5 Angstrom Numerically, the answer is 1.07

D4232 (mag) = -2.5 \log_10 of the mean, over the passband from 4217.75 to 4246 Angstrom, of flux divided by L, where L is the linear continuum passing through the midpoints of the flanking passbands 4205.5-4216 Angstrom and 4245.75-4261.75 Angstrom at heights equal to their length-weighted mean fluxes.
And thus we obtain 0.02 mag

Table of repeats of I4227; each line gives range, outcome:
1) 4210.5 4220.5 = 20.1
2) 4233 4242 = 19.4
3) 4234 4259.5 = 19.8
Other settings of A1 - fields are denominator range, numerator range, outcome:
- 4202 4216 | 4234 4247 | 1.03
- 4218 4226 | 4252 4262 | 1.04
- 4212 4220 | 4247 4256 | 0.99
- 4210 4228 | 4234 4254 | 1.05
